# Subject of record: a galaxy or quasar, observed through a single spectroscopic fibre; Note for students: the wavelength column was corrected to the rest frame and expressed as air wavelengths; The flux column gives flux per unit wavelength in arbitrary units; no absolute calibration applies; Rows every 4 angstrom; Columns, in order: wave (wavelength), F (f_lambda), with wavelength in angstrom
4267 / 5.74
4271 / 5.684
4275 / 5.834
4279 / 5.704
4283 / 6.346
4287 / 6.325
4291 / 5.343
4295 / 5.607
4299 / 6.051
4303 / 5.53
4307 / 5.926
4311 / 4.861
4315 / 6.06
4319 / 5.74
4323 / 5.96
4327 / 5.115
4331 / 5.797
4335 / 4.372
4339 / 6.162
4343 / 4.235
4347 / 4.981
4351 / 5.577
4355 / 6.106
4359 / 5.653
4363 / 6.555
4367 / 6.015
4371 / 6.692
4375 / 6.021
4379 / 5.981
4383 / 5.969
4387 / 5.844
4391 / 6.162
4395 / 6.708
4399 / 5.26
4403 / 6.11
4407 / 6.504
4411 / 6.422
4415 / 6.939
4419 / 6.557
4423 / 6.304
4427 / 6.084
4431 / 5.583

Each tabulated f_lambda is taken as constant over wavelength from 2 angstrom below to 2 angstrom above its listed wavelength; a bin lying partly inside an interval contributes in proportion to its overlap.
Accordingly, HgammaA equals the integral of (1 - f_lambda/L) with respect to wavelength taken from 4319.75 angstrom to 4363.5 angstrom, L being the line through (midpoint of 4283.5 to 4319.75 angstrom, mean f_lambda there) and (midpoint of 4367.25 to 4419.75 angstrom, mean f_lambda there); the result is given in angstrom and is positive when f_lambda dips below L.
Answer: 3.5 angstrom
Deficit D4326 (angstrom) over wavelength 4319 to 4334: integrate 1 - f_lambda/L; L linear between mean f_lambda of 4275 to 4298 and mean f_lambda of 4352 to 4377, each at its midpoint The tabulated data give 1.1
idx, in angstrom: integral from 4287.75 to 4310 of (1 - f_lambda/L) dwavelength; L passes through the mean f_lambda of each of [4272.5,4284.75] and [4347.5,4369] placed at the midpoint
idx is 0.9 angstrom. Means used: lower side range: 5.94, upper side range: 5.91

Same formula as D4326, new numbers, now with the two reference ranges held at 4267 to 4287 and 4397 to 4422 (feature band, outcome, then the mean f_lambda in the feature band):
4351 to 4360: 0.45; 5.84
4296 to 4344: 4.20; 5.51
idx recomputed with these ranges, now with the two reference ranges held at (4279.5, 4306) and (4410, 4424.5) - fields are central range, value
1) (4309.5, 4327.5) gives 1.22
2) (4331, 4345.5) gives 2.54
